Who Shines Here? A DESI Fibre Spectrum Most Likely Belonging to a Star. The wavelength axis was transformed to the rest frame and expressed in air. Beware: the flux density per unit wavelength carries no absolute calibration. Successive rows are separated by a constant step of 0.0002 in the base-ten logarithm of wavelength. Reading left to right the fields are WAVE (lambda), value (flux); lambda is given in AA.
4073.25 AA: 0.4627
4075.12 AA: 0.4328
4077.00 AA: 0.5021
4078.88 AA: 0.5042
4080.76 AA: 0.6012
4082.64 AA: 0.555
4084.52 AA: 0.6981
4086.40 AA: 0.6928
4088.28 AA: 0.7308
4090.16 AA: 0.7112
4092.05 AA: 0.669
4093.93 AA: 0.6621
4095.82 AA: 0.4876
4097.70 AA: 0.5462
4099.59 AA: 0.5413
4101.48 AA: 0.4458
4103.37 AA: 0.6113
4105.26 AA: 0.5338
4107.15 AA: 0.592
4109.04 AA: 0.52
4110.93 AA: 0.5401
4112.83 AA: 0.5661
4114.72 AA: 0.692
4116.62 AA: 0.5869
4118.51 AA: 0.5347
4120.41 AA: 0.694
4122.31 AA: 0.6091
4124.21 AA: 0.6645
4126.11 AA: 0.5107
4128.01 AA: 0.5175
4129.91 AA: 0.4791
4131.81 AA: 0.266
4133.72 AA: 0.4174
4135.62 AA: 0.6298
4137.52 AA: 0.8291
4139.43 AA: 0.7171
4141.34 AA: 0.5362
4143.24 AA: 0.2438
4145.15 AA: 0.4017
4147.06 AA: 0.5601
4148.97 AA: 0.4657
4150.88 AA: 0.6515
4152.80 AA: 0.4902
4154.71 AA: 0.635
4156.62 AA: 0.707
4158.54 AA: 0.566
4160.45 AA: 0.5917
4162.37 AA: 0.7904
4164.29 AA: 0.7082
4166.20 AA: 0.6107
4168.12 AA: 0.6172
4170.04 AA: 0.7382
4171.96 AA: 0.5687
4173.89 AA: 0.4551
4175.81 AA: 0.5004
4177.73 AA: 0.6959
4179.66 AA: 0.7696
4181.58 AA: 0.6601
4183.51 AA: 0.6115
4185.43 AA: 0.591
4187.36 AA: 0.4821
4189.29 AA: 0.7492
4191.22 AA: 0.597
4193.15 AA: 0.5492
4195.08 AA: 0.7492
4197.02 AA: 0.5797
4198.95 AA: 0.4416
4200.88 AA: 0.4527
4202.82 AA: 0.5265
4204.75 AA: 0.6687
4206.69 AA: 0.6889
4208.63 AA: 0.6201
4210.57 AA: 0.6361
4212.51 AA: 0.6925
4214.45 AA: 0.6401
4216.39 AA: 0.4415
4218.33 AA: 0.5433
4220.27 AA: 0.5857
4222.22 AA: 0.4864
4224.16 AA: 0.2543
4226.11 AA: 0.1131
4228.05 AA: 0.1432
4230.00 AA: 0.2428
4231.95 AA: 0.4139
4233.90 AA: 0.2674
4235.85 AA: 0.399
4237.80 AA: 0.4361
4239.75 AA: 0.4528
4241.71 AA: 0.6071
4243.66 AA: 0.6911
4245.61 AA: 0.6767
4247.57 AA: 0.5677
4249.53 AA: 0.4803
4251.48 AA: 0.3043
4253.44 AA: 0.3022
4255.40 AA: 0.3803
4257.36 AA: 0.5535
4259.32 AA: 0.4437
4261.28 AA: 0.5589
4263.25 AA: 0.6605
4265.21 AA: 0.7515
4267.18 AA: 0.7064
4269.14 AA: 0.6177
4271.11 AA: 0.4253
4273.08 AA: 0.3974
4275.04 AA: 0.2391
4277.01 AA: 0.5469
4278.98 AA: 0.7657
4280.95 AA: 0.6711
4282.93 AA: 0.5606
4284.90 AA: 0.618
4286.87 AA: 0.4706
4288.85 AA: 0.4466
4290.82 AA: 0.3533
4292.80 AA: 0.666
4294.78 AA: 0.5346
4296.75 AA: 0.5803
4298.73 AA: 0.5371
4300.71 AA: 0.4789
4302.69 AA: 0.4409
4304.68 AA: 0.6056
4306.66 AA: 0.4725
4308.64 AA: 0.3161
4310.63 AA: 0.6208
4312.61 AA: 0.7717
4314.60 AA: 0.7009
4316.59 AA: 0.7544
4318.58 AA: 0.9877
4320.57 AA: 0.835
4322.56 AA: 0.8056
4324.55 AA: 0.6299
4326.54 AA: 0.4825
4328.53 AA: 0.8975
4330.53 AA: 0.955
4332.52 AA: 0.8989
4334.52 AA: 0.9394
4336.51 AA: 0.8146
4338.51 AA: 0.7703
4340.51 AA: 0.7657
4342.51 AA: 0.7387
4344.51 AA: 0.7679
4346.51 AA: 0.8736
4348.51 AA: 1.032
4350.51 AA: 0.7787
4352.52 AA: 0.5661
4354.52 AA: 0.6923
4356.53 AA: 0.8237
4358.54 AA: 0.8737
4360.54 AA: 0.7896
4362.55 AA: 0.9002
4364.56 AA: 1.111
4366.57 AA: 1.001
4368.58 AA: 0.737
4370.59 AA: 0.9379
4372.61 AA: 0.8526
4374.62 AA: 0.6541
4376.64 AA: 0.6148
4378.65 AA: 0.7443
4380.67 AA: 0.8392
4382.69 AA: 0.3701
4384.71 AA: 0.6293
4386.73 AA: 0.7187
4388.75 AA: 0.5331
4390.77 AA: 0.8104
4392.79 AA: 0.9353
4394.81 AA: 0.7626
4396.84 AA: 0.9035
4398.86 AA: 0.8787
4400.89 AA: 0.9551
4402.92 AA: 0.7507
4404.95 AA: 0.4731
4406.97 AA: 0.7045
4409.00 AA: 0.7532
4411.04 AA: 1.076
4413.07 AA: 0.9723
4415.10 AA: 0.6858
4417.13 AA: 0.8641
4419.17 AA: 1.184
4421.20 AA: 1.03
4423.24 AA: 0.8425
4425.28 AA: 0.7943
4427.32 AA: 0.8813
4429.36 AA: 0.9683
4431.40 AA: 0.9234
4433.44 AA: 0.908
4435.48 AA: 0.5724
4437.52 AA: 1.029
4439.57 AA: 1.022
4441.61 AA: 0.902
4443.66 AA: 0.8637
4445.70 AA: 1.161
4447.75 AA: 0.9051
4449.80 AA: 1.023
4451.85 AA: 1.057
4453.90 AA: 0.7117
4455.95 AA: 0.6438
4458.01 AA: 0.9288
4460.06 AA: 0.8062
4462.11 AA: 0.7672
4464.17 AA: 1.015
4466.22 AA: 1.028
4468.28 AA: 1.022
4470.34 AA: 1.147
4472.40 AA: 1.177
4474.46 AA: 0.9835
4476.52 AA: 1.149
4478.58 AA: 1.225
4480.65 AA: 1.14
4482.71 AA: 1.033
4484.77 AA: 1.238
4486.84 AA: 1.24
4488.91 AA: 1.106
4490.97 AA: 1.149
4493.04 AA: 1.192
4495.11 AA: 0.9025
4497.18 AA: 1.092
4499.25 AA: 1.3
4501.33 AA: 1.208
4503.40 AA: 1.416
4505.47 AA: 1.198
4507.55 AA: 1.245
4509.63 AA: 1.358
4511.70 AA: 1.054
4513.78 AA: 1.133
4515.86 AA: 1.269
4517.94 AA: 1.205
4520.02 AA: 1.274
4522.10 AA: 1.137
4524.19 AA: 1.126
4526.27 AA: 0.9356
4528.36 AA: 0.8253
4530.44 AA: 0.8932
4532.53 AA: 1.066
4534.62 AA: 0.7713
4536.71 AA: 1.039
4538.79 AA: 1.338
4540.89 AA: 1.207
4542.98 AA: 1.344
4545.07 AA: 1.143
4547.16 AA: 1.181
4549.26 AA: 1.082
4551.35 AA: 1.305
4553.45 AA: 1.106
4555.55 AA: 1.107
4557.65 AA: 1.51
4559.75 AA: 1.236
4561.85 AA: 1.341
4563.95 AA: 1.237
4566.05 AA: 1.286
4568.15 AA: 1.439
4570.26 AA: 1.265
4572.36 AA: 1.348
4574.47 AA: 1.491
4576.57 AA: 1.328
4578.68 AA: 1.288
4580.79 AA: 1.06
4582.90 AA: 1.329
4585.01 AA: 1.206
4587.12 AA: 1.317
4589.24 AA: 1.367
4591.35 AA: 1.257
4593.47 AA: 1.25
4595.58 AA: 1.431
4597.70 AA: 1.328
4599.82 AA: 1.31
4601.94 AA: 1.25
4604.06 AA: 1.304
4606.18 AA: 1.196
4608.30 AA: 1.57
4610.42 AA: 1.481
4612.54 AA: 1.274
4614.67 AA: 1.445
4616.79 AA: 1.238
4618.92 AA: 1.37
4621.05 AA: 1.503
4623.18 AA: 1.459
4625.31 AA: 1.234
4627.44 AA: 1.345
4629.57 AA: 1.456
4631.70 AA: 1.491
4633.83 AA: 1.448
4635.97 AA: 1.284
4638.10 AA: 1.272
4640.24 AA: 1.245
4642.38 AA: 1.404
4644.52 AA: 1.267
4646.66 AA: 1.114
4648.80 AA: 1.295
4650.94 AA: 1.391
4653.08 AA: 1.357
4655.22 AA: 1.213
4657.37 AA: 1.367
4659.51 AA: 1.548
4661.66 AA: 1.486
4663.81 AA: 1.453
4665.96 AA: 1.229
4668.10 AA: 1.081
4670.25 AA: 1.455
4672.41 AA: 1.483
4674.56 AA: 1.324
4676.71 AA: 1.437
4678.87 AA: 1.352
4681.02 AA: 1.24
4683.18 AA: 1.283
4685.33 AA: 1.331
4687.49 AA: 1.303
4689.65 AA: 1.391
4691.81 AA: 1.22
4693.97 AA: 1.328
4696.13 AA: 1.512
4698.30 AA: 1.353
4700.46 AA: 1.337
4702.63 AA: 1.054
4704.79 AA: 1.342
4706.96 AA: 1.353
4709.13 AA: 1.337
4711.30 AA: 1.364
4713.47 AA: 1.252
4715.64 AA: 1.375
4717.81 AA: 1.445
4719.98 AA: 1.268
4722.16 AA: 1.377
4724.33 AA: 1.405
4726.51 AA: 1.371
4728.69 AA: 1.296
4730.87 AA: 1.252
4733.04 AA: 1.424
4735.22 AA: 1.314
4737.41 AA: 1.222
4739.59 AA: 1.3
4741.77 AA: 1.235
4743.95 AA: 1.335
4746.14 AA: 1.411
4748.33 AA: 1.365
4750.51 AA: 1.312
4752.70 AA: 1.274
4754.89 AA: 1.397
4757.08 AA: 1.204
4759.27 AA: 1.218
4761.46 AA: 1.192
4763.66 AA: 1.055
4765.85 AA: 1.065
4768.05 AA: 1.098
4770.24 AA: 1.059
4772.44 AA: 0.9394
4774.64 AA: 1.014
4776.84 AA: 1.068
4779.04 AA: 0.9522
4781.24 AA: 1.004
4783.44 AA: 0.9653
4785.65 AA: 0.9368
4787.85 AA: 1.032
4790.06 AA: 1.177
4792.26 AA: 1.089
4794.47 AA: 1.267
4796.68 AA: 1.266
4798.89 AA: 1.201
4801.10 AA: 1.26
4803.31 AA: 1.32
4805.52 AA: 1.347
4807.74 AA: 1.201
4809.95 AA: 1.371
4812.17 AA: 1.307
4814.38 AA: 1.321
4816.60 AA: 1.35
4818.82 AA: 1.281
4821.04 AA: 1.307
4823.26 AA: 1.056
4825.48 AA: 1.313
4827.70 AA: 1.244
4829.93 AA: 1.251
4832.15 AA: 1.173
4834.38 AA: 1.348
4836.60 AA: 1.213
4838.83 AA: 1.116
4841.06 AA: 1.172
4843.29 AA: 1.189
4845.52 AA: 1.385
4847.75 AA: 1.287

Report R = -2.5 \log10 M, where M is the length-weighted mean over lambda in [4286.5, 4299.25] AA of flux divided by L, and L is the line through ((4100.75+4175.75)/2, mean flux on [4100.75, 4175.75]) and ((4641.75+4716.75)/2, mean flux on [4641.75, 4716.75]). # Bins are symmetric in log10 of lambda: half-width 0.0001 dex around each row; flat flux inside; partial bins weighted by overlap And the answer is 0.47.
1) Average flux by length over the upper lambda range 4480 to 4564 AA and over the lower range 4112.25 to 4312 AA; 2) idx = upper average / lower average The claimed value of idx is 2.1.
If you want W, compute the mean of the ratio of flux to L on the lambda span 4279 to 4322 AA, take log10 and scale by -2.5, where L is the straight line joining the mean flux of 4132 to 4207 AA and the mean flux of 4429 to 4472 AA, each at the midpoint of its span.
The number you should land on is 0.25 mag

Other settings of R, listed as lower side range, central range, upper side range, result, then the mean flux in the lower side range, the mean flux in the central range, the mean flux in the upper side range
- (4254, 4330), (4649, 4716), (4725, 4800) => -0.230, 0.587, 1.34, 1.19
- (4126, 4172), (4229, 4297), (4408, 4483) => 0.377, 0.571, 0.508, 0.951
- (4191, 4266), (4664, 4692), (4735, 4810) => -0.240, 0.501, 1.33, 1.18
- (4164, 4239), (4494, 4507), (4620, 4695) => -0.117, 0.534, 1.19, 1.35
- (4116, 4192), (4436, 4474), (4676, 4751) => 0.038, 0.586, 0.951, 1.33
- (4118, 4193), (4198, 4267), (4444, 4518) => 0.388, 0.586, 0.492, 1.09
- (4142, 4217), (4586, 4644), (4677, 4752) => -0.139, 0.594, 1.35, 1.33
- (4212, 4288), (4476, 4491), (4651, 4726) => -0.225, 0.489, 1.16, 1.34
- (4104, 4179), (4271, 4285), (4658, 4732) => 0.403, 0.576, 0.529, 1.34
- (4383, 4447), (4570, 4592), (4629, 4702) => -0.107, 0.85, 1.3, 1.34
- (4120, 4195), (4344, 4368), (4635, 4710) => 0.028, 0.588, 0.851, 1.33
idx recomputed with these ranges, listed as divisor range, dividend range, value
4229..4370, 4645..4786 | 2.00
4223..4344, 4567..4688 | 2.36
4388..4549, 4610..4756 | 1.33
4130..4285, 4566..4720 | 2.47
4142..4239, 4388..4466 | 1.61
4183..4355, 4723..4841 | 2.07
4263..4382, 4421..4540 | 1.49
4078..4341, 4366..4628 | 1.87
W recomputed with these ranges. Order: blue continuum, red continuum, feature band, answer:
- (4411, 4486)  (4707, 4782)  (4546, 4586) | -0.18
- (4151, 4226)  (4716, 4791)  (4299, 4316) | 0.29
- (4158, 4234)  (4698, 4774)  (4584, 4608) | -0.20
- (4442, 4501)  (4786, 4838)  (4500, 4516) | -0.17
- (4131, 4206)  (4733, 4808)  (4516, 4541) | -0.14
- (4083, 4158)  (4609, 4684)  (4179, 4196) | 0.06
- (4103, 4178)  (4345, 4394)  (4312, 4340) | -0.08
